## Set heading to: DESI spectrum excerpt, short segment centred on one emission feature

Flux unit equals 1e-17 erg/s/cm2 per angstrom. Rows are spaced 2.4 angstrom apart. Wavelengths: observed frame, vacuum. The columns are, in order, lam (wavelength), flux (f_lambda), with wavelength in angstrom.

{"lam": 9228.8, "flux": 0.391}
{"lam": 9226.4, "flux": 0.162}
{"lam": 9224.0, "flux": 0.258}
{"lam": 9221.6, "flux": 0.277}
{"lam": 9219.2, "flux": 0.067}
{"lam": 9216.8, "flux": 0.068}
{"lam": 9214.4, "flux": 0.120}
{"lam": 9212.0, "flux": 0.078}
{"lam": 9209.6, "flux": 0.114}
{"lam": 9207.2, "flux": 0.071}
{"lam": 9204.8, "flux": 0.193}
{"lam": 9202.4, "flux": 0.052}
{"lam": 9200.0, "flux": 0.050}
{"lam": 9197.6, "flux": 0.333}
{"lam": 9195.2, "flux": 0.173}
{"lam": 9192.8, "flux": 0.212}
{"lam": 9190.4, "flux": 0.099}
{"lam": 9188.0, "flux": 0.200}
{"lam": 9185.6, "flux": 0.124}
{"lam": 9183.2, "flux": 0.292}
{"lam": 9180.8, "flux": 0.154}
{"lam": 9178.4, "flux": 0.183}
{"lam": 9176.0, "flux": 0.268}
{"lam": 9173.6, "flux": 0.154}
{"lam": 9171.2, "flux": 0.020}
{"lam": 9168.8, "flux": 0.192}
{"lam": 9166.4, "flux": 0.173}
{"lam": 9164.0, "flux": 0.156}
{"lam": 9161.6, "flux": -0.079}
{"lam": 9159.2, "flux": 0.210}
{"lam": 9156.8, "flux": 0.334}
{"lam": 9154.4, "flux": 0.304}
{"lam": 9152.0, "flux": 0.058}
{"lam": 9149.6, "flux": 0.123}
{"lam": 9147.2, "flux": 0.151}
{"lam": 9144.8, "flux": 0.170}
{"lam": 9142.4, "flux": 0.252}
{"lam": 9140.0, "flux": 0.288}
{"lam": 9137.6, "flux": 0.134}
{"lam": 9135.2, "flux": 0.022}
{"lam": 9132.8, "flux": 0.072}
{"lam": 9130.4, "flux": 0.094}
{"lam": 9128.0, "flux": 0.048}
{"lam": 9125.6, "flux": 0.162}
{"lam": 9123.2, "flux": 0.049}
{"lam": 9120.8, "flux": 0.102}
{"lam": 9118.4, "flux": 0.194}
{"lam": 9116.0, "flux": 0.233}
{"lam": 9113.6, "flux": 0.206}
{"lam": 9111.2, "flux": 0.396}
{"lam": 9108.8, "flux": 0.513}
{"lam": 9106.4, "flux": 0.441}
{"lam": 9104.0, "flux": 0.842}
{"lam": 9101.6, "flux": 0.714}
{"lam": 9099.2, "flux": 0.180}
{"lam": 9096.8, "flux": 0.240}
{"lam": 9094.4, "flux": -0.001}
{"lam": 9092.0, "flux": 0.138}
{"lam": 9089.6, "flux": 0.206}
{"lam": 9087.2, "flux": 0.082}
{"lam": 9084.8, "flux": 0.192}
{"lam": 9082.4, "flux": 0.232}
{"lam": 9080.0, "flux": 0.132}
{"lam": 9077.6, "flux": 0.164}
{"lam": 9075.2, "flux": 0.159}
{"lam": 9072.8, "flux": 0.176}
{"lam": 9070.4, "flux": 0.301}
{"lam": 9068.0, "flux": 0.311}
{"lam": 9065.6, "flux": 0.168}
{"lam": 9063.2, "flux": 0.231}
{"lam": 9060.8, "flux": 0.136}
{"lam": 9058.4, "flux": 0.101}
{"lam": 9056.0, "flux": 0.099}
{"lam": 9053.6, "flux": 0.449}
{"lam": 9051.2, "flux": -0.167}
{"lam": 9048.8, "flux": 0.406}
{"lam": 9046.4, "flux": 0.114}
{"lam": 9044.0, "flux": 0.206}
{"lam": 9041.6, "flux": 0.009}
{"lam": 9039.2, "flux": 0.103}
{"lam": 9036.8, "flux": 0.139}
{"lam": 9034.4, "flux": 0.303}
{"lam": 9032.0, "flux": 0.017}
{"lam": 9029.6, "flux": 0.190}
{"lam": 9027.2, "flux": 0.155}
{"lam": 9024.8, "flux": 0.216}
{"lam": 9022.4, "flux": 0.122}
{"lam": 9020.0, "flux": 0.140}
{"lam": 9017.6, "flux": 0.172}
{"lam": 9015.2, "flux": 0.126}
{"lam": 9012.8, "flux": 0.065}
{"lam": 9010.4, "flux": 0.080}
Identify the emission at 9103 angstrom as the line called Hbeta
